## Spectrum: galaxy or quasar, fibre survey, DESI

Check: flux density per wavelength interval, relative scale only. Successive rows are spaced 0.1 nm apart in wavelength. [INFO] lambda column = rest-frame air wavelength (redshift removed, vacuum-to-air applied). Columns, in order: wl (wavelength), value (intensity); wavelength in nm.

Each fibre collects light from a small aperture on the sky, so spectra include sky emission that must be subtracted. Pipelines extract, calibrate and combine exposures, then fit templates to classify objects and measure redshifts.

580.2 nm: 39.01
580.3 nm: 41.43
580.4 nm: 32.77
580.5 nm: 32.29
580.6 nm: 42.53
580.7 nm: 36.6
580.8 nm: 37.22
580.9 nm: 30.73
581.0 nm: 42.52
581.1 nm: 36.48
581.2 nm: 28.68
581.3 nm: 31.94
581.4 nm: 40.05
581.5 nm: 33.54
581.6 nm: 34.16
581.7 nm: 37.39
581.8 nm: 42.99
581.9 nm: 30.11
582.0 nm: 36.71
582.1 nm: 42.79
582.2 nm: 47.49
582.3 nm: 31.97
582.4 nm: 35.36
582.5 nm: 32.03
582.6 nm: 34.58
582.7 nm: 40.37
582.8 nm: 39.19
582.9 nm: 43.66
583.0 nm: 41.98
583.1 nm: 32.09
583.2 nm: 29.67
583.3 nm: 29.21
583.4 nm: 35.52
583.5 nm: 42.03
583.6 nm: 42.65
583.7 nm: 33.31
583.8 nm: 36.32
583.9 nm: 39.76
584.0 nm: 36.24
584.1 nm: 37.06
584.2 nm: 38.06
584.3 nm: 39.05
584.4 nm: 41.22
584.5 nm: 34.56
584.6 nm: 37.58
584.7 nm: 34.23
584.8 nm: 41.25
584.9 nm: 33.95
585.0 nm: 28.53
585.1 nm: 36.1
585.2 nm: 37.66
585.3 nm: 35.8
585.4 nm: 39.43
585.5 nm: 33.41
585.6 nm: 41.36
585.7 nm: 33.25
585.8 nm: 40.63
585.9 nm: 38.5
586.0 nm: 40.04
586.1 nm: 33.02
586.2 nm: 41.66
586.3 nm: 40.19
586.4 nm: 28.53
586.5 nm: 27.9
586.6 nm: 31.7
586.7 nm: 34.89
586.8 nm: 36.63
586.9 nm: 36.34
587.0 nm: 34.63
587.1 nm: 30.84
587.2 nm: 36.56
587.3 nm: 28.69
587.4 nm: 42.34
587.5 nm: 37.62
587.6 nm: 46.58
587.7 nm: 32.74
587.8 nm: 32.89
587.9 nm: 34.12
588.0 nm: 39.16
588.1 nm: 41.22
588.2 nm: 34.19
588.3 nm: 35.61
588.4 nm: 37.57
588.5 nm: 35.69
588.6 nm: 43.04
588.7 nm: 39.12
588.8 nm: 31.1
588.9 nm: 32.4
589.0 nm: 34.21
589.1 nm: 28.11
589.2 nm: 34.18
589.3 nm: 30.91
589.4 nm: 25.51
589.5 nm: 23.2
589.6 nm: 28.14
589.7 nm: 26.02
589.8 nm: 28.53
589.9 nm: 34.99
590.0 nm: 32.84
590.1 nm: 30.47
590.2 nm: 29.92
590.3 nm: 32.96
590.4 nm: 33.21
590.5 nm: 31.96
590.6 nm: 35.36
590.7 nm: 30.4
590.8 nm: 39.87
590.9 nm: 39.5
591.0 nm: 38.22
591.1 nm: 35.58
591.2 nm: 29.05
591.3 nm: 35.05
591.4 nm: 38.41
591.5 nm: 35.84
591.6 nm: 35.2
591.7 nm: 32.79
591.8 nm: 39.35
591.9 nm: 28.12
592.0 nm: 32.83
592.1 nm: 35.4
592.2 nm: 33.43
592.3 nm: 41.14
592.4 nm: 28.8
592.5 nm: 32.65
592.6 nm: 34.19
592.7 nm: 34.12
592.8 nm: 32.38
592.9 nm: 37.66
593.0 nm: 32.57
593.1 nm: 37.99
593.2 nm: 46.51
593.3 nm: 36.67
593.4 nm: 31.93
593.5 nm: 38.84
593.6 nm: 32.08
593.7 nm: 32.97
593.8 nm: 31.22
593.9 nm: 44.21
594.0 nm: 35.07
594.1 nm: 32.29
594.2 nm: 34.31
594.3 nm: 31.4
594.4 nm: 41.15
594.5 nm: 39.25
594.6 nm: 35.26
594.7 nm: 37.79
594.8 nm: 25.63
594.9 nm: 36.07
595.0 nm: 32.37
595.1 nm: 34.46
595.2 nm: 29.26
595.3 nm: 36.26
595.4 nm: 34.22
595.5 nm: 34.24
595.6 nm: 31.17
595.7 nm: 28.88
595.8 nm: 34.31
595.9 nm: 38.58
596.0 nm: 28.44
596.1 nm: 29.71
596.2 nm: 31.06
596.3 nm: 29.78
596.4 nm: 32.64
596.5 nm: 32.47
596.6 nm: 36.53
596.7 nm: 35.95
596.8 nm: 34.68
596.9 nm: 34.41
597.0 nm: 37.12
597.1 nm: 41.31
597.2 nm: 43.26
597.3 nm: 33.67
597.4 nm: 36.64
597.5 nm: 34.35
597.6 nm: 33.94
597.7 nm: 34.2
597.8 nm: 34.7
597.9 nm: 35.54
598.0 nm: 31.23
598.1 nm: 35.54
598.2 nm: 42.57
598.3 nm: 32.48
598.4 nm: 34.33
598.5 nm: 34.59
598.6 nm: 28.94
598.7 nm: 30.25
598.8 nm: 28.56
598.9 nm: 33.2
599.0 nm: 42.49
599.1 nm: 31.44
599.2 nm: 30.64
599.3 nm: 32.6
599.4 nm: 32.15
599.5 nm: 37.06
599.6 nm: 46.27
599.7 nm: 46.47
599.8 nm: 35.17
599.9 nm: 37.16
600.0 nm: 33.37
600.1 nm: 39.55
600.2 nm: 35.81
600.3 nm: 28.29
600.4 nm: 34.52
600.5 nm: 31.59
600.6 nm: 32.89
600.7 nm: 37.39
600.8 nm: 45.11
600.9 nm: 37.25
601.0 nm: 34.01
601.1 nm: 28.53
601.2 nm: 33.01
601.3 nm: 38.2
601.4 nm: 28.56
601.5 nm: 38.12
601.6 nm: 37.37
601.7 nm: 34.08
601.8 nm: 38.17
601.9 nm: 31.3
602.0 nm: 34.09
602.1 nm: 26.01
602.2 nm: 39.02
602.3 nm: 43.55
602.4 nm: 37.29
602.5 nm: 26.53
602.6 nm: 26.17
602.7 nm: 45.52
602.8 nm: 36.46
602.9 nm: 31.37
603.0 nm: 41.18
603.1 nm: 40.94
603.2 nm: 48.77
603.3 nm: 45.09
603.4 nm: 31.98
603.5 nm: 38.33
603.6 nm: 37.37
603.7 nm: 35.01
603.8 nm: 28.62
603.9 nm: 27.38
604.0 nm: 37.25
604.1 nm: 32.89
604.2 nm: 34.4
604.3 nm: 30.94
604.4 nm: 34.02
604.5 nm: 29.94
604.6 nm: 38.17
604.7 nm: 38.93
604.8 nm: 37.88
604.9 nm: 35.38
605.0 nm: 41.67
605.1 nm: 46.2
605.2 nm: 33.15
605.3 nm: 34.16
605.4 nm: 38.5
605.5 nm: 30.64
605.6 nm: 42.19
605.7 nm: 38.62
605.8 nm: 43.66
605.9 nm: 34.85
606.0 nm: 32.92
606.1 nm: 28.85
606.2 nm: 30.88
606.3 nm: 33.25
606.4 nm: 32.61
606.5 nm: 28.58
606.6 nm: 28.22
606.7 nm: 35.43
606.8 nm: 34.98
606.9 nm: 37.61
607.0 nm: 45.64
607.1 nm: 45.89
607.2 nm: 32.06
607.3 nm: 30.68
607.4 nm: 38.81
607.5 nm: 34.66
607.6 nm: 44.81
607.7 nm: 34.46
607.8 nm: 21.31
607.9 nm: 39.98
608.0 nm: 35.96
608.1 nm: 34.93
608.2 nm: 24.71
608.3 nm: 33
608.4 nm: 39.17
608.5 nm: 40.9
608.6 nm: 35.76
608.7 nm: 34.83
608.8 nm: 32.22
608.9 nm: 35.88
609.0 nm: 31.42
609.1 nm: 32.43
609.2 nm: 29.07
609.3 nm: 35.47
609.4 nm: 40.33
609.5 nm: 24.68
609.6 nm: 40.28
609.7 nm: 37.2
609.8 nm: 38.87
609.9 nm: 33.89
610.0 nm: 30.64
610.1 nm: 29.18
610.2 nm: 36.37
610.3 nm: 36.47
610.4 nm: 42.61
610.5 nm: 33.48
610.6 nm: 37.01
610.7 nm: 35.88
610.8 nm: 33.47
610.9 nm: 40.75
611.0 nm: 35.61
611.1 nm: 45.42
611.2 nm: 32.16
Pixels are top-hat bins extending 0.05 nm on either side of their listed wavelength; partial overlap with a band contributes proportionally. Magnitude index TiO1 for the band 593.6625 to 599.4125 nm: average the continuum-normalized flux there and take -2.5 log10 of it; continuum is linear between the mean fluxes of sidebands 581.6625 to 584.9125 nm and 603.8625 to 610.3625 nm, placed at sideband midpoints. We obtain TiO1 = 0.06 mag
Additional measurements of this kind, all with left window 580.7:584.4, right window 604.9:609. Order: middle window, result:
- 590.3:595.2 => 0.04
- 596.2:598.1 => 0.03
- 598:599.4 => 0.08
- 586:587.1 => 0.06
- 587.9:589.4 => 0.04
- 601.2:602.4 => 0.01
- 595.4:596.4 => 0.13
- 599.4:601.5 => 0.00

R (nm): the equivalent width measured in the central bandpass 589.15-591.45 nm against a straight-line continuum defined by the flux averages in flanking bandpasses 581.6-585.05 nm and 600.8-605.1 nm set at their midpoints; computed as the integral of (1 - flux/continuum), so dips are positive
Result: 0.263 nm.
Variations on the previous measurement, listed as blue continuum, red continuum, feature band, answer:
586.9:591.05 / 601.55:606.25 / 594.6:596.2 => 0.095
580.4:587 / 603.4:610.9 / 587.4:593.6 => 0.281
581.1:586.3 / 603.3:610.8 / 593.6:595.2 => 0.064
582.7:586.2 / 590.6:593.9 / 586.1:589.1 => 0.056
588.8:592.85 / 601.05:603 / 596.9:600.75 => -0.137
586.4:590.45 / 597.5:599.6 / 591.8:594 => -0.084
